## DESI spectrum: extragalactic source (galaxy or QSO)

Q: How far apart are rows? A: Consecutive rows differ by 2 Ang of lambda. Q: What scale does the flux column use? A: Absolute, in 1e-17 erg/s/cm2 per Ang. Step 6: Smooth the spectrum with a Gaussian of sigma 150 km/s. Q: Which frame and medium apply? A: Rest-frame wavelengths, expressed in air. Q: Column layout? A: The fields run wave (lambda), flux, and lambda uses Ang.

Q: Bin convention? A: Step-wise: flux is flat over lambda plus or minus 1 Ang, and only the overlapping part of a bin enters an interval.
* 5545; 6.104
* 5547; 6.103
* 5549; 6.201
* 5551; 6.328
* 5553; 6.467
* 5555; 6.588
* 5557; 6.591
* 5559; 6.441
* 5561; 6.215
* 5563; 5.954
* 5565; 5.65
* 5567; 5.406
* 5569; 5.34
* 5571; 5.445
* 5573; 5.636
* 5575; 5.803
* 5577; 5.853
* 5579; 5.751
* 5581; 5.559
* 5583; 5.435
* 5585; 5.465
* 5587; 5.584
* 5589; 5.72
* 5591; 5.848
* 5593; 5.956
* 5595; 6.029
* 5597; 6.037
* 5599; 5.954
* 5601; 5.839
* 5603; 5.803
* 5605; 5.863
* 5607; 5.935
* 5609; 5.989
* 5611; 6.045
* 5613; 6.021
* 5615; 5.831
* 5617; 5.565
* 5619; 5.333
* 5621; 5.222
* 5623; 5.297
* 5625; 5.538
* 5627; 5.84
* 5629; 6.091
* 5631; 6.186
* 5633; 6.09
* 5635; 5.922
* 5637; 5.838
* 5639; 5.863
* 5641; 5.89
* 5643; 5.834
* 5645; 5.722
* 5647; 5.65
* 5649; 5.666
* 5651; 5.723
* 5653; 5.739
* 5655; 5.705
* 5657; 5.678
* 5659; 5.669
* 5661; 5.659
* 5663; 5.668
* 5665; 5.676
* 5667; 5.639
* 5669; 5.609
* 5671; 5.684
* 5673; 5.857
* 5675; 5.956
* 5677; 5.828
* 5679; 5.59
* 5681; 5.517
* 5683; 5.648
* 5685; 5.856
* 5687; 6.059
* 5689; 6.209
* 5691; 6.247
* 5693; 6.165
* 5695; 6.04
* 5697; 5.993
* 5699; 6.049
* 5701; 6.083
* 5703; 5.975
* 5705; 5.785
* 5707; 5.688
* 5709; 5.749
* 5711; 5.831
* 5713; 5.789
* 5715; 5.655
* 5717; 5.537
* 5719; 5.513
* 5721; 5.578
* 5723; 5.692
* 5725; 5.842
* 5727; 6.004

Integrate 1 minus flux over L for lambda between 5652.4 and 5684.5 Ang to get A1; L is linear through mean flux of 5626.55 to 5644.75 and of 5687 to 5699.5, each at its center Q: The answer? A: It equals 1.8 Ang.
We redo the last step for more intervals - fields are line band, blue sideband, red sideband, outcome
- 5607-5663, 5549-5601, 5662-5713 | 1.0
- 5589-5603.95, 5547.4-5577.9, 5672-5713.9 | 0.2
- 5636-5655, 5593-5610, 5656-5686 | 0.1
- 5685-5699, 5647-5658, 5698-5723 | -0.9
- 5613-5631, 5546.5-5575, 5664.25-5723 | 0.8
